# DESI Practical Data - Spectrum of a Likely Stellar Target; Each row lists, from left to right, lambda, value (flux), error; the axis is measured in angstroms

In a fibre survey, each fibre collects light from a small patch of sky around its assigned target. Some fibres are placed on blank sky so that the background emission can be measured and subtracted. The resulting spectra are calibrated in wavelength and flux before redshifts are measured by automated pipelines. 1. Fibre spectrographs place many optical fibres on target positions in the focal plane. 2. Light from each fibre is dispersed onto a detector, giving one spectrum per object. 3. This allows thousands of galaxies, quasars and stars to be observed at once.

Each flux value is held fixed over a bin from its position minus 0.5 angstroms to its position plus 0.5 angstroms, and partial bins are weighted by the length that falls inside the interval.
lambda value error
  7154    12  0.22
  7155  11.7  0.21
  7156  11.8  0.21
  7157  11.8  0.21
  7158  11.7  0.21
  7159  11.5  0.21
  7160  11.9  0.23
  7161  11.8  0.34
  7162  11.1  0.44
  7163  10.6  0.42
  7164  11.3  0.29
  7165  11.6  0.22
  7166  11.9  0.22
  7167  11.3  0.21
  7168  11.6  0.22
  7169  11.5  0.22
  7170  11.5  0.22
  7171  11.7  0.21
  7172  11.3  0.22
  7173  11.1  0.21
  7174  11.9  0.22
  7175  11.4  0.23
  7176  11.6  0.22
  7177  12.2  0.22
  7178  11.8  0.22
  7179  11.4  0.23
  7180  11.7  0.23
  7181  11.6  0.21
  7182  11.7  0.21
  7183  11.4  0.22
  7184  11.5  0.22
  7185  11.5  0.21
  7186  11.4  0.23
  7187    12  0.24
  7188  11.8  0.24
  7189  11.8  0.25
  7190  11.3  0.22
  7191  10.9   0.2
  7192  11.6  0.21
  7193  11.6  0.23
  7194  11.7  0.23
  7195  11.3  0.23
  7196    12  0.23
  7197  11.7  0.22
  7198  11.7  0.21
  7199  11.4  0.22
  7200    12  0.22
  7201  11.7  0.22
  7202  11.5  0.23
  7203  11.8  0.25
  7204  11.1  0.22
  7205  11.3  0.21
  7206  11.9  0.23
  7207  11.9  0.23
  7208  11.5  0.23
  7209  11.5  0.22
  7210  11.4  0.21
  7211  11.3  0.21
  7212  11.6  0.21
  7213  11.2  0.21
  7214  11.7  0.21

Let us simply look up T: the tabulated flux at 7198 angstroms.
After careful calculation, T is 11.7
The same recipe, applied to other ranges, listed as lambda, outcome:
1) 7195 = 11.3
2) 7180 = 11.7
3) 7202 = 11.5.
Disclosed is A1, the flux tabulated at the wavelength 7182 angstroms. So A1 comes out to 11.7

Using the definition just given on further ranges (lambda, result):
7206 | 11.9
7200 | 12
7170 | 11.5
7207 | 11.9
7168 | 11.6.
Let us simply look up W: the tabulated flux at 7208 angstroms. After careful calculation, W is 11.5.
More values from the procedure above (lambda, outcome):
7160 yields 11.9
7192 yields 11.6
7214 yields 11.7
